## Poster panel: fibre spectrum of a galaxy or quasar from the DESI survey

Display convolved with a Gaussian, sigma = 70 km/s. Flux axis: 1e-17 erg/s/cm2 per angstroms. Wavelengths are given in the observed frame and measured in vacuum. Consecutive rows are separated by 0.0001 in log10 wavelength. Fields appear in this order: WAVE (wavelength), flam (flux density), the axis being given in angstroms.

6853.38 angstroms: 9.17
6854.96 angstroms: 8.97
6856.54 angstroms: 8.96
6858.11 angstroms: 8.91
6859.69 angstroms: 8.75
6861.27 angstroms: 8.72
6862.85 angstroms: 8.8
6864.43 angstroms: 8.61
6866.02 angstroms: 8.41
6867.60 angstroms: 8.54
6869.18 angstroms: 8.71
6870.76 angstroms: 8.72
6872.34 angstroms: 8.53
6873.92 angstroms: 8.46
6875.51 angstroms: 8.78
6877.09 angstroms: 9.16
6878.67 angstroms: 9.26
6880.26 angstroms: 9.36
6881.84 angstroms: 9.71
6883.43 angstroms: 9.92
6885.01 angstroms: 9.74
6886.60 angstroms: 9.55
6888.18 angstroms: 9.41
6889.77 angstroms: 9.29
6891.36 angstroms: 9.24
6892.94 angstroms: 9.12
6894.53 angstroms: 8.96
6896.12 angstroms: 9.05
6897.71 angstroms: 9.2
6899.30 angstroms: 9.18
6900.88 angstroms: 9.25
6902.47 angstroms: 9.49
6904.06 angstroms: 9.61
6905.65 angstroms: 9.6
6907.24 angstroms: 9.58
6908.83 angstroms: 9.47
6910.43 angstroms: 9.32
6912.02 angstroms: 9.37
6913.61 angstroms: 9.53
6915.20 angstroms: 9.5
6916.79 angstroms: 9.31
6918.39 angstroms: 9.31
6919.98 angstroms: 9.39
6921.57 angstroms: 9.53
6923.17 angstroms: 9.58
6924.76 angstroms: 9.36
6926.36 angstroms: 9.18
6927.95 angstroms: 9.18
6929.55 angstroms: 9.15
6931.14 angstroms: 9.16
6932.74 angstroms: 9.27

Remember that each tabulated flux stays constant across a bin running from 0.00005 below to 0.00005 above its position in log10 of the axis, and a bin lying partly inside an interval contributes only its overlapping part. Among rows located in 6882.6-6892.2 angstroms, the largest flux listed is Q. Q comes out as 9.92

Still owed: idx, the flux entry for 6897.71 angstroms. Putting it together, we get 9.2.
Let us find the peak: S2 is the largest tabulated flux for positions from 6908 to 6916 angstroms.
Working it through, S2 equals 9.53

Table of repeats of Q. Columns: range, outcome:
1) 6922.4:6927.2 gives 9.58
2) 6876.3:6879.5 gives 9.26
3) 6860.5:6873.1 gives 8.8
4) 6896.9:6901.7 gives 9.25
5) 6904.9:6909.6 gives 9.6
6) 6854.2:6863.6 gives 8.97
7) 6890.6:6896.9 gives 9.24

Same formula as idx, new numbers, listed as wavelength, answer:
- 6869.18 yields 8.71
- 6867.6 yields 8.54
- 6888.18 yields 9.41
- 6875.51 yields 8.78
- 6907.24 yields 9.58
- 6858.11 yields 8.91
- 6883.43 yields 9.92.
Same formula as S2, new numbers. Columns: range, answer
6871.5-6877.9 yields 9.16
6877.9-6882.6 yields 9.71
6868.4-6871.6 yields 8.72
